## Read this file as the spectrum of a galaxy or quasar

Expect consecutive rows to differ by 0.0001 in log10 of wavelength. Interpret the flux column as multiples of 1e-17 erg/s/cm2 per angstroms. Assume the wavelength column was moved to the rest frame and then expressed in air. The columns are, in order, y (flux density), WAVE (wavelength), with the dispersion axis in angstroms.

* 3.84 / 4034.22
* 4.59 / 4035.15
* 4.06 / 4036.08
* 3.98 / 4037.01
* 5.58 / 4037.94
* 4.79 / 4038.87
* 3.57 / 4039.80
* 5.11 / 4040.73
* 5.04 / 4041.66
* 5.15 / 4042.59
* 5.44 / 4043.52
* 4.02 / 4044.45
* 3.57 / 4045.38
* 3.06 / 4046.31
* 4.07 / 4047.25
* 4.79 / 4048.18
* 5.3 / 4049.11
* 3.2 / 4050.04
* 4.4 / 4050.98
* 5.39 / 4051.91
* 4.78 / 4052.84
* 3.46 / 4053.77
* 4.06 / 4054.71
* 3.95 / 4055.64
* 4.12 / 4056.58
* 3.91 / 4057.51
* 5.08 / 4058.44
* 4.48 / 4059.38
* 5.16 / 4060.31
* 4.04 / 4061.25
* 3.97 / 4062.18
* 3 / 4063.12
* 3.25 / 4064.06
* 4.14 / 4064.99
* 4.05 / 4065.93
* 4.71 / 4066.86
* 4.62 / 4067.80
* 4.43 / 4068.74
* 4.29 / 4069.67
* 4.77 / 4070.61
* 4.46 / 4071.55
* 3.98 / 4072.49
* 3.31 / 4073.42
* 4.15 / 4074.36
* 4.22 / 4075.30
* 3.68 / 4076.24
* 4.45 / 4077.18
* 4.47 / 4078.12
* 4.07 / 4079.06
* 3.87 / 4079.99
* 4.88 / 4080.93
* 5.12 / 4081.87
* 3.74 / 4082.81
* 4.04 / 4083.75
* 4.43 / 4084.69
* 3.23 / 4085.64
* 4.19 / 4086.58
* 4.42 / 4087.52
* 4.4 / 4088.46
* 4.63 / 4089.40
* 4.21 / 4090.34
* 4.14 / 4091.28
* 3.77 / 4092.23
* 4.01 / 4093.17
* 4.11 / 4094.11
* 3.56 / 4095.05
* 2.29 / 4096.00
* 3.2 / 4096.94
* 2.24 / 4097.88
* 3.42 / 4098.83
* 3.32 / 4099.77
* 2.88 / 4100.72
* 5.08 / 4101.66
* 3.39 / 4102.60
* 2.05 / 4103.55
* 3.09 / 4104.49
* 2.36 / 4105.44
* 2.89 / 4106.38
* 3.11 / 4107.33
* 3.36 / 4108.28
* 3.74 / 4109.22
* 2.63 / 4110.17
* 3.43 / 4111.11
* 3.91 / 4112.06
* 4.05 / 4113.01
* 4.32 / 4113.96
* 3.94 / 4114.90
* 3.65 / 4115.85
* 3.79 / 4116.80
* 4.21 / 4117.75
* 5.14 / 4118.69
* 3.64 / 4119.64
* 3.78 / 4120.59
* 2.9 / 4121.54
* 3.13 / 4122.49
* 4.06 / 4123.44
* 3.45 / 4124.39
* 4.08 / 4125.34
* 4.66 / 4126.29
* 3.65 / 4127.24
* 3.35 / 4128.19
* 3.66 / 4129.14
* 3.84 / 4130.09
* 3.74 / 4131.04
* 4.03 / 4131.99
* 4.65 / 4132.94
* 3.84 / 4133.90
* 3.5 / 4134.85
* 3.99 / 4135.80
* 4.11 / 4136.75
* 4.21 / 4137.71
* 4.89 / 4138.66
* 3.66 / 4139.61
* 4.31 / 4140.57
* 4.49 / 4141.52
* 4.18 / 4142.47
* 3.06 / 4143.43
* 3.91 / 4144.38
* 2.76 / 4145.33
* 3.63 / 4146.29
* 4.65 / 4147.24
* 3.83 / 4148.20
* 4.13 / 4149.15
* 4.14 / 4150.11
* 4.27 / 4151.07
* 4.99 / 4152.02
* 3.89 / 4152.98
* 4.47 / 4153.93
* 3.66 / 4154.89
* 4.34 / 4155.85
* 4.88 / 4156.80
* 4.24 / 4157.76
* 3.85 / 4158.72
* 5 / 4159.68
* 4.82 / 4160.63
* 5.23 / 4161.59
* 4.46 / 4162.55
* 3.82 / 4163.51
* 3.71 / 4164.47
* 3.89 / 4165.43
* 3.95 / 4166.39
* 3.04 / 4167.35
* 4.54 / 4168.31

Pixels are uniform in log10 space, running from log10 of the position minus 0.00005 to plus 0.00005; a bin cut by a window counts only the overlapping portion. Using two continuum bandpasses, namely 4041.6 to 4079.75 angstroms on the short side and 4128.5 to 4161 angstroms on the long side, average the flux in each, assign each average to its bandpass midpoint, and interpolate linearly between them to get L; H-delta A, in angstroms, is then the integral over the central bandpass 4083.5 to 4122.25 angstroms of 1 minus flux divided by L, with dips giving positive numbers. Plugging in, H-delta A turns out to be 5.1 angstroms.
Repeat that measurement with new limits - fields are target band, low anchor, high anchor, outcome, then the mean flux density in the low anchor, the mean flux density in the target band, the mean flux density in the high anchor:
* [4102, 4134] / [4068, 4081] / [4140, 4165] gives 4.2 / 4.21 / 3.64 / 4.18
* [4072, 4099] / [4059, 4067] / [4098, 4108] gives -3.1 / 4.06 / 3.94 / 3.13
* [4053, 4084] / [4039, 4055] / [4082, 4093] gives 0.5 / 4.39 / 4.19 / 4.14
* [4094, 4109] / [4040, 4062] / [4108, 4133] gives 3.1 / 4.4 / 3.13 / 3.8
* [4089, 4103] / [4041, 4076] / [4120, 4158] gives 1.8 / 4.27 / 3.61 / 3.97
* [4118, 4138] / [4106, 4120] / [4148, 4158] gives 0.3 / 3.73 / 3.88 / 4.27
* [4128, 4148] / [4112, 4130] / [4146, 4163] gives 0.9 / 3.86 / 3.93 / 4.37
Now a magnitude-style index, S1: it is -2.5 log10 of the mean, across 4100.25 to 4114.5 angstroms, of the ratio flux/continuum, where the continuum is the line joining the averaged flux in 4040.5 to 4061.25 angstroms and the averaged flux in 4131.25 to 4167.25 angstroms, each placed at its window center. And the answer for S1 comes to 0.26 mag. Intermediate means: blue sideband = 4.42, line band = 3.36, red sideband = 4.13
